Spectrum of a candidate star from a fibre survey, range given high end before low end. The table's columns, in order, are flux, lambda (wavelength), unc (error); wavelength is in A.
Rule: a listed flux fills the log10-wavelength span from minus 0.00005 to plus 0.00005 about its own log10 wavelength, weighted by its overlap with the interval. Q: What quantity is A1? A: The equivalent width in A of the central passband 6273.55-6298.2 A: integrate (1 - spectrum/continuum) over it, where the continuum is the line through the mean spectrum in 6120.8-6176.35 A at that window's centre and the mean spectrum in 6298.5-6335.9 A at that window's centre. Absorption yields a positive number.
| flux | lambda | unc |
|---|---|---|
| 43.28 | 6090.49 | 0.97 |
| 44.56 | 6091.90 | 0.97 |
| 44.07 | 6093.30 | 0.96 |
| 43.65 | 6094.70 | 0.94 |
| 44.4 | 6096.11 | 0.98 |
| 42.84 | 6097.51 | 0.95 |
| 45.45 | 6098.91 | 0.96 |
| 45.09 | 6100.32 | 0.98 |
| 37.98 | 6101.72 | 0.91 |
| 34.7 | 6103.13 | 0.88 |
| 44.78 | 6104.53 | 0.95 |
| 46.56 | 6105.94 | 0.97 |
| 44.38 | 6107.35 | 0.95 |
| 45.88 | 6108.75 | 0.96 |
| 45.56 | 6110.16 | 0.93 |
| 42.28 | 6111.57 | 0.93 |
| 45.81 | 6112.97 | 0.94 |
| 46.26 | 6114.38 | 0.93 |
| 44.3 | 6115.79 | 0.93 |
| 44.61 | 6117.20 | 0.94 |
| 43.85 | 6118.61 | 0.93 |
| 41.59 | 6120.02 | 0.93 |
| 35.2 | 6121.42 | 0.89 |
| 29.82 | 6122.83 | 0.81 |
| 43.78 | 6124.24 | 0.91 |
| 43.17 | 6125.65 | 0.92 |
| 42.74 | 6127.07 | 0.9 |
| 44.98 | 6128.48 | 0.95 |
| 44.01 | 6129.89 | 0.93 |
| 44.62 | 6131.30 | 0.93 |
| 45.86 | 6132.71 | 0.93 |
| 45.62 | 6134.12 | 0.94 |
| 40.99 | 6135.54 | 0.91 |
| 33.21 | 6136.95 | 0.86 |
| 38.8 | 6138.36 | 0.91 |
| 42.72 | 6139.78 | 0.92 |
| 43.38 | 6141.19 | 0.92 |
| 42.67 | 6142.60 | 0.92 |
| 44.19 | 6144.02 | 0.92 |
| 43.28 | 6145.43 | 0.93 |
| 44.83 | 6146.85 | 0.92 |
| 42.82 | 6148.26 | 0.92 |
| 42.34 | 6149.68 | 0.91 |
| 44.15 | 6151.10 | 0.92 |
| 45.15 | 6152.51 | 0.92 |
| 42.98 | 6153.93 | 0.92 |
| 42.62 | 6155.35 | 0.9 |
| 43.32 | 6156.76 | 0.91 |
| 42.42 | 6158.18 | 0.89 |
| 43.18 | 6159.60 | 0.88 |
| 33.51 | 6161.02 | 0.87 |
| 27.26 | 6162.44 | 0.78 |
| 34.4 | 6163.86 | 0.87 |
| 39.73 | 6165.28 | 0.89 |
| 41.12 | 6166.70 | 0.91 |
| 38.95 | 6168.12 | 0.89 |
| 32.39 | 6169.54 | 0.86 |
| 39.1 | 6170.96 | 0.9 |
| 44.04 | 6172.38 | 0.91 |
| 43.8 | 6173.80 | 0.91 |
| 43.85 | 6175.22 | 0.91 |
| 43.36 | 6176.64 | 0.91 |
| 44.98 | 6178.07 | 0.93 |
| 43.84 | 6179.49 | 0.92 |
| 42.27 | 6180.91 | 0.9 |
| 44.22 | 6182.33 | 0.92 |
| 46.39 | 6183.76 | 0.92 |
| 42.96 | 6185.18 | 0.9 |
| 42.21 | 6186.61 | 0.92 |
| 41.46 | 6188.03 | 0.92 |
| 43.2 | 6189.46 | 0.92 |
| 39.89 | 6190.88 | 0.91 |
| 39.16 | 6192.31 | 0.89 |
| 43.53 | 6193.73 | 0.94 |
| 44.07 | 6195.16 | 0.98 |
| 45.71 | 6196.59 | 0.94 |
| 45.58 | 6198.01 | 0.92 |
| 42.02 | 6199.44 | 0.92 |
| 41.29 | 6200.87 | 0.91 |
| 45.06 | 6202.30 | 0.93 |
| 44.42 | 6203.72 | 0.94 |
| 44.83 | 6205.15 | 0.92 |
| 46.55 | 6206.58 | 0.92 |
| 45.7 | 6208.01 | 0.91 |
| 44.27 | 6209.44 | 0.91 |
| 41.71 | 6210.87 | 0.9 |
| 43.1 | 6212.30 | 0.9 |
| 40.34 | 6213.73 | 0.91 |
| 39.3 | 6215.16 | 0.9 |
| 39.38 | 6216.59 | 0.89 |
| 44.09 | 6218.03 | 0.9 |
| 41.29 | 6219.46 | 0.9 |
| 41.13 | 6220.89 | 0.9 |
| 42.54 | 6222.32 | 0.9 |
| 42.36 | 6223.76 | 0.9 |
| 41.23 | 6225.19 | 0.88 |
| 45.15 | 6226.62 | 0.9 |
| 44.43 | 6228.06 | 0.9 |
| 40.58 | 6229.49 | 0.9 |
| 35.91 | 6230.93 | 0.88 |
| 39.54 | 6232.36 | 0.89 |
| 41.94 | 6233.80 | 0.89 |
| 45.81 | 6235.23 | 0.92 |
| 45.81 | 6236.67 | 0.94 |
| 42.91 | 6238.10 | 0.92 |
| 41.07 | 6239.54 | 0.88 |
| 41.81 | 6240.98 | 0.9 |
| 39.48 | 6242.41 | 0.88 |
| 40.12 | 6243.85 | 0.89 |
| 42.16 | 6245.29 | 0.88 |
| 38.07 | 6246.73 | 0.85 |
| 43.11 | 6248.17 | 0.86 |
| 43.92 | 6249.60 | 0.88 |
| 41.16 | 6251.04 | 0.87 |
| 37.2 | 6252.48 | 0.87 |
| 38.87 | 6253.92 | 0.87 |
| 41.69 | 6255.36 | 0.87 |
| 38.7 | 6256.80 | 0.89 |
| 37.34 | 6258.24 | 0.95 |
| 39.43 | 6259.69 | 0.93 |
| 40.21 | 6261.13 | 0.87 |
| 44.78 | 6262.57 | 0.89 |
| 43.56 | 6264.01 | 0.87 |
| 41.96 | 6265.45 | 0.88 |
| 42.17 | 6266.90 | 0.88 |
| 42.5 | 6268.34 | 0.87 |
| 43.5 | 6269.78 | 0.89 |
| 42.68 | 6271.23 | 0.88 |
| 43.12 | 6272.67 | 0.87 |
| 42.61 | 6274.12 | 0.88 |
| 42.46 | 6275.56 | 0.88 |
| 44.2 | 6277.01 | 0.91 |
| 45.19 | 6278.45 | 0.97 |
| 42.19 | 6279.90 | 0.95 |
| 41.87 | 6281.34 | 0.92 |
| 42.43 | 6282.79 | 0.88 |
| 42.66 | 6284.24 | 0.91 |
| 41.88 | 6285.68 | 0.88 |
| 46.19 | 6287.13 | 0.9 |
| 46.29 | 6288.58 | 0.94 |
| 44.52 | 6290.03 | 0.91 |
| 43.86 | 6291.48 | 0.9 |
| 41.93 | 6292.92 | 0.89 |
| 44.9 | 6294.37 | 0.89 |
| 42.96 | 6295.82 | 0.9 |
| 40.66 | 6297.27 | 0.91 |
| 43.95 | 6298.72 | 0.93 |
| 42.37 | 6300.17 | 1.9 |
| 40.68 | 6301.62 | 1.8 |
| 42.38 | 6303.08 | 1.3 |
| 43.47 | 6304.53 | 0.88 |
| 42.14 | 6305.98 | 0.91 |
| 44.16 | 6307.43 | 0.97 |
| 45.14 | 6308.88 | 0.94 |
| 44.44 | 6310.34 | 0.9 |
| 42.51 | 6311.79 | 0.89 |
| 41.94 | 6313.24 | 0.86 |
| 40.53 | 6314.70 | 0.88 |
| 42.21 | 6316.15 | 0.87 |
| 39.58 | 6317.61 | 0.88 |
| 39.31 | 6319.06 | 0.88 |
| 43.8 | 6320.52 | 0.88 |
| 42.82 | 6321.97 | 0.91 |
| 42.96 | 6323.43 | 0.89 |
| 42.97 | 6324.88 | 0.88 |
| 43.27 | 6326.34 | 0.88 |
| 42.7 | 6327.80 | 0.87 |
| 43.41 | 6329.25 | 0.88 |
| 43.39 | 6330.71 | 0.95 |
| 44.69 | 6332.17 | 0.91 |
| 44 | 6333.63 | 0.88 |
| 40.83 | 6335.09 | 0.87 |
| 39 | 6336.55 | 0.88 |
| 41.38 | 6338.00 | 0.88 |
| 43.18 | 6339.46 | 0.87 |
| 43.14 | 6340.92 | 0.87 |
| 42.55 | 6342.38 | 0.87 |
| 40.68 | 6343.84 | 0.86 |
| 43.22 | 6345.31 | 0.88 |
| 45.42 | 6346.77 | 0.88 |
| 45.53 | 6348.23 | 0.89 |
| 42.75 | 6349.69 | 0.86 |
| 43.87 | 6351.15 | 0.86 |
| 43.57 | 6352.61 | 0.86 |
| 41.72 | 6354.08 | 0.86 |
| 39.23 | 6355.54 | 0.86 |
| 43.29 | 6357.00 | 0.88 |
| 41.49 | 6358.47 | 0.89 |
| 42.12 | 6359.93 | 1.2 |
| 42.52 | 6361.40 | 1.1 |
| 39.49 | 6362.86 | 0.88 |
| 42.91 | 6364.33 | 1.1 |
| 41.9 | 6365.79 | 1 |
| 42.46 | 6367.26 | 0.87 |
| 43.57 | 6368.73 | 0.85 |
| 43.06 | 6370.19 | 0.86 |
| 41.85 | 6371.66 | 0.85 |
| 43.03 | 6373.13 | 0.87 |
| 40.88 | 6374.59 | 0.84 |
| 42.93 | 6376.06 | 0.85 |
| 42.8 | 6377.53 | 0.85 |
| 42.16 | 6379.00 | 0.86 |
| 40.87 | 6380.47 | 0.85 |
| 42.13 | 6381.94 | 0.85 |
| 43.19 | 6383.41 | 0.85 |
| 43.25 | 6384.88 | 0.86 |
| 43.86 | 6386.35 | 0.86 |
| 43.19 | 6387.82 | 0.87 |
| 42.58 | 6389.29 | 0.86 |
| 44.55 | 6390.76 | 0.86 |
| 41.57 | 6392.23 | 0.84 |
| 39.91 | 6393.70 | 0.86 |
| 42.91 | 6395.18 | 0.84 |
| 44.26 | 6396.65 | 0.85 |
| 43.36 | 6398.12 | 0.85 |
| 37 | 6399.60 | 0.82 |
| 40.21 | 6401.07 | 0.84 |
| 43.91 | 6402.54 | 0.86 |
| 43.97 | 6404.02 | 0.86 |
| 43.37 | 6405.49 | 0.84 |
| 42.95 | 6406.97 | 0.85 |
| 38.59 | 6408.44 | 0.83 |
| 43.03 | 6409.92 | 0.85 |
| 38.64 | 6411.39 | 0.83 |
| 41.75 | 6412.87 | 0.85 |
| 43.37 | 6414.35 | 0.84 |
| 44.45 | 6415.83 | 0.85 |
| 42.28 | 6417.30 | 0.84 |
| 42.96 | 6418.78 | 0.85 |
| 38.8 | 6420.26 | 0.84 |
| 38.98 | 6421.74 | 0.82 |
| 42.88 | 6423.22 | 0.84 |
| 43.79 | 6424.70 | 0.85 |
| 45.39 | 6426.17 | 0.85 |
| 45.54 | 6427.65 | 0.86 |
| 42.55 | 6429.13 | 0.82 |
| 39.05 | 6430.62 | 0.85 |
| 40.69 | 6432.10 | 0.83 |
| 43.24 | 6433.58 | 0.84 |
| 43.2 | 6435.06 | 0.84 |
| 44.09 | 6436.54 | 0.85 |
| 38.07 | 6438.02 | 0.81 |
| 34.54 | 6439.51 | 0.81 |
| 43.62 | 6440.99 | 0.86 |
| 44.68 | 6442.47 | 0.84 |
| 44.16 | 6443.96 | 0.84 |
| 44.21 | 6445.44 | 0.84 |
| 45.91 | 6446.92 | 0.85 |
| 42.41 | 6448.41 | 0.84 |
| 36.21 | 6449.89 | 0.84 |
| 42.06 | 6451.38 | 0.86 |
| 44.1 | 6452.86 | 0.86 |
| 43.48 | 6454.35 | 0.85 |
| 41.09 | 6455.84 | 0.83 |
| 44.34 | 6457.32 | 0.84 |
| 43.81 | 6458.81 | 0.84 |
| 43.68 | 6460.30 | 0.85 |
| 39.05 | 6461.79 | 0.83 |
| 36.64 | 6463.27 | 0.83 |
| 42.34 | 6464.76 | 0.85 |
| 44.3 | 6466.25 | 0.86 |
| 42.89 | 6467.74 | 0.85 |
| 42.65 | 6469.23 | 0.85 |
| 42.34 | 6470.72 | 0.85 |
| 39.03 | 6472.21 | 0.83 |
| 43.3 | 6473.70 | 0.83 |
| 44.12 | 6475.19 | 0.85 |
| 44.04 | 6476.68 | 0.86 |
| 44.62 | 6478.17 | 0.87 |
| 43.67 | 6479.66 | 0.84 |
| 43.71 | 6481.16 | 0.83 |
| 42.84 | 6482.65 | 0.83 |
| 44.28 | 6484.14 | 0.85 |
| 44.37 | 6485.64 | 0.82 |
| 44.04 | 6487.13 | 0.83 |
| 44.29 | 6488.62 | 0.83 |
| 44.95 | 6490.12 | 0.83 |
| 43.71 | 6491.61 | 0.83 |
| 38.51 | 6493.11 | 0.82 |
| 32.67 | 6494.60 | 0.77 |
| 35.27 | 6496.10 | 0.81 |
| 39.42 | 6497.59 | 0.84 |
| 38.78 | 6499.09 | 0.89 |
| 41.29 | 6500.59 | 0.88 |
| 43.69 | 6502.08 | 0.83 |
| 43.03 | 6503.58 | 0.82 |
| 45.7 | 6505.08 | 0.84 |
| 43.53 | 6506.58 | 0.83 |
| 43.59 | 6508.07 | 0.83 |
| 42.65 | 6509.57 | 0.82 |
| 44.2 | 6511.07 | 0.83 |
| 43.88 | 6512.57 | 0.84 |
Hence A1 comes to -0.6 A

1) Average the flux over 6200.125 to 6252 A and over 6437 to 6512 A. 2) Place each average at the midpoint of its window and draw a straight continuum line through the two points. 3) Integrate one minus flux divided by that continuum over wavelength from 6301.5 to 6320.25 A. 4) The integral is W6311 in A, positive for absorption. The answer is -0.02 A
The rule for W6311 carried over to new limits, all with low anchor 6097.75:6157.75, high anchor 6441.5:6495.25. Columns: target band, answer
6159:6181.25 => 1.6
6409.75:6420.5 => 0.2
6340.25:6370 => 0.1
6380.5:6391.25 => -0.1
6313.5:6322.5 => 0.3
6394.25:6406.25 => 0.1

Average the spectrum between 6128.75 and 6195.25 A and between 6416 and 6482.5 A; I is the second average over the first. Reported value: 1.0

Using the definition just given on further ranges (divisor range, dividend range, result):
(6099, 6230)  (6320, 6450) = 1.00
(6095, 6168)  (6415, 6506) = 1.00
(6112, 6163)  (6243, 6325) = 1.01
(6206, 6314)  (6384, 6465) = 1.00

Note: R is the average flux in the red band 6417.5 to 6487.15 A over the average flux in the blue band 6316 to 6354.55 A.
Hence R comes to 1.0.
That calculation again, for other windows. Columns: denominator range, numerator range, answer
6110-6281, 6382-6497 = 1.00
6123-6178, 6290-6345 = 1.03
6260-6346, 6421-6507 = 0.99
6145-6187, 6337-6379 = 1.02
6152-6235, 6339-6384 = 1.01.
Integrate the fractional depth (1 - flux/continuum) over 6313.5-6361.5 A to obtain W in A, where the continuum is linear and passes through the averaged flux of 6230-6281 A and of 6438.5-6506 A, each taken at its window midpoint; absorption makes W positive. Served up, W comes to -0.7 A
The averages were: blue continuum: 41.6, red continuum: 42.2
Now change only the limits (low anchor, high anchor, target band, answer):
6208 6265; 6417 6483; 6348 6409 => -0.4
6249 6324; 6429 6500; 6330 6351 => -0.3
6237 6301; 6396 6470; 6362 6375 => 0.0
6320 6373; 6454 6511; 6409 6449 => 0.1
